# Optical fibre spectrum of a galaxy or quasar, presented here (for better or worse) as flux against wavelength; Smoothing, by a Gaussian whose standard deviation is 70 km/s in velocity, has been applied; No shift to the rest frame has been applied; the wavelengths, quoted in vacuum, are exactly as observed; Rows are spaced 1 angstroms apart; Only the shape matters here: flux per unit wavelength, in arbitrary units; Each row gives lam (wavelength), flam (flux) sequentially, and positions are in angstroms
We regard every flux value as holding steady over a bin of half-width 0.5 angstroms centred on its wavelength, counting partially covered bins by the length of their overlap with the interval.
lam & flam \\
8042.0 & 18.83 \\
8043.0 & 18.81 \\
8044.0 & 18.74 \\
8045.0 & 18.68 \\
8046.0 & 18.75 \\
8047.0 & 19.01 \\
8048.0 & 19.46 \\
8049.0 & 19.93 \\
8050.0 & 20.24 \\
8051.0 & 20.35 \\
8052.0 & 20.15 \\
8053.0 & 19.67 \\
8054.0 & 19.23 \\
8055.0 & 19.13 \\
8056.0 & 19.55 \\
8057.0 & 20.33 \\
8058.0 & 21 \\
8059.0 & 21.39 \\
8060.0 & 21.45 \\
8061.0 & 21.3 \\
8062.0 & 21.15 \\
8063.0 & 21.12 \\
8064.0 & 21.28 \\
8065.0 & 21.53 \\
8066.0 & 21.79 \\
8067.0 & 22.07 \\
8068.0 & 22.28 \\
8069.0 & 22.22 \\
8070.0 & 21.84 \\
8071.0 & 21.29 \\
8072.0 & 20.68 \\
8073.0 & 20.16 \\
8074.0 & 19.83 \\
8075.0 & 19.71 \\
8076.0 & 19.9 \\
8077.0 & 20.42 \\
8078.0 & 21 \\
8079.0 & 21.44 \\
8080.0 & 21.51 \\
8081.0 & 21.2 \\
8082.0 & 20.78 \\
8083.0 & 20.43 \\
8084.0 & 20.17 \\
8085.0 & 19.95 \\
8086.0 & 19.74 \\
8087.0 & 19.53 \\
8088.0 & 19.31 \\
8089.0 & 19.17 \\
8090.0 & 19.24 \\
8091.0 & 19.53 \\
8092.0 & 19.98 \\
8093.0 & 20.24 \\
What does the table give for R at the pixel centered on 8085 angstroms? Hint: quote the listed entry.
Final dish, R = 19.95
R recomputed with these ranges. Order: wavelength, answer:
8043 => 18.81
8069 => 22.22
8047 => 19.01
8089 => 19.17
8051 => 20.35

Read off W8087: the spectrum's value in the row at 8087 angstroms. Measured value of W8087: 19.53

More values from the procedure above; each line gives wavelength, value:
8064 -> 21.28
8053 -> 19.67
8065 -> 21.53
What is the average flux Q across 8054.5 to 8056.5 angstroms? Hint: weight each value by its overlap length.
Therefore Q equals 19.3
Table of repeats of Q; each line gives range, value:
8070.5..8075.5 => 20.3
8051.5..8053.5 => 19.9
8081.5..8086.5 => 20.2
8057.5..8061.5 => 21.3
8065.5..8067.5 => 21.9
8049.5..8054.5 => 19.9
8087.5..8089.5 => 19.2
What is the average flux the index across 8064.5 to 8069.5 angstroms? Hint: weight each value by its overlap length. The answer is 22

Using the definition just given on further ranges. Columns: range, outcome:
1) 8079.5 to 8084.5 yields 20.8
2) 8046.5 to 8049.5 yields 19.5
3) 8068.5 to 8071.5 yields 21.8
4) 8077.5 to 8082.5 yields 21.2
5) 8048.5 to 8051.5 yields 20.2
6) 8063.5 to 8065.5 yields 21.4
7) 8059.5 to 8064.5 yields 21.3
